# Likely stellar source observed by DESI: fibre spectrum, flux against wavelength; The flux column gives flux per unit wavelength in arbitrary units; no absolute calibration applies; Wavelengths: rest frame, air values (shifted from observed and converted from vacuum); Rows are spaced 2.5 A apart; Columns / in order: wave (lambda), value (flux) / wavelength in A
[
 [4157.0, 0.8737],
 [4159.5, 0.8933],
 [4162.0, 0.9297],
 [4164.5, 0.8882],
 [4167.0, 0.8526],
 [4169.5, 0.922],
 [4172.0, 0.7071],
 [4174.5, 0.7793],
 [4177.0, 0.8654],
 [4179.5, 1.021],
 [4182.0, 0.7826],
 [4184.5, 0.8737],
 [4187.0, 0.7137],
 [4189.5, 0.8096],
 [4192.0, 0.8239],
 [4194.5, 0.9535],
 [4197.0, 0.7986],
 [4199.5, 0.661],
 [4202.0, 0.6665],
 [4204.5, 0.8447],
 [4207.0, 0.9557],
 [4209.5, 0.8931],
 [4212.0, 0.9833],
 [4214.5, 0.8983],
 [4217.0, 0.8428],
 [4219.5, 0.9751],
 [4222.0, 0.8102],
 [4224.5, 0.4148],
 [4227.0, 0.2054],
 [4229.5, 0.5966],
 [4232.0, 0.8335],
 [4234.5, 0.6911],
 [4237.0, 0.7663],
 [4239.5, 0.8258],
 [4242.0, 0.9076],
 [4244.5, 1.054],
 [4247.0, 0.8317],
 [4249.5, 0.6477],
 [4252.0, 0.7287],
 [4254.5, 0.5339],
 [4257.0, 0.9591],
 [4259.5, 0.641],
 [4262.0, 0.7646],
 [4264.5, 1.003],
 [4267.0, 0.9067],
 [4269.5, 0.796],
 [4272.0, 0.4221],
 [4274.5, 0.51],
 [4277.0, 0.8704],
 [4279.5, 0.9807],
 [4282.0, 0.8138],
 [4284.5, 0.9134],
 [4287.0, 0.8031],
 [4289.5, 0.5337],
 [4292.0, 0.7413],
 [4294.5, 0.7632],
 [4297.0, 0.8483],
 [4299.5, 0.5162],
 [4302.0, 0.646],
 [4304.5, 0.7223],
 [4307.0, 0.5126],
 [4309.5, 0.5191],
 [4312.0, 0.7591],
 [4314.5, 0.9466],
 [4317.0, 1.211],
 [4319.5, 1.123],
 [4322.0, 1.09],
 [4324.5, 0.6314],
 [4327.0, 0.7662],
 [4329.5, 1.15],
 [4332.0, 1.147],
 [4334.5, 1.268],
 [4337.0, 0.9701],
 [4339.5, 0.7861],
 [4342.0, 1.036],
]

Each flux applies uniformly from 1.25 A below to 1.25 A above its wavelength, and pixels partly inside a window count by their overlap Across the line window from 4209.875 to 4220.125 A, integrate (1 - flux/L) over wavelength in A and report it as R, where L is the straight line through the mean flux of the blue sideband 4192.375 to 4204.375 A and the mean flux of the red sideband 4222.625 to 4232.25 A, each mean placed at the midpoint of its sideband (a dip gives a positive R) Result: -5.0 A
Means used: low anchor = 0.781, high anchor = 0.499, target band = 0.919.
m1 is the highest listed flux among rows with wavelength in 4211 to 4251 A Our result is 1.054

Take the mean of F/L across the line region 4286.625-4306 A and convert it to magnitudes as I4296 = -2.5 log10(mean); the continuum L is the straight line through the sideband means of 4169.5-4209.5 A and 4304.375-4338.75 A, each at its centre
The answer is 0.29 mag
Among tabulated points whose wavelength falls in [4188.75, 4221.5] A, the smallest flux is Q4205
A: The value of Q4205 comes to 0.661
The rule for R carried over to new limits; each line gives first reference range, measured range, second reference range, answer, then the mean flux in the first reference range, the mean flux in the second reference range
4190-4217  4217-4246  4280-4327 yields 3.1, 0.847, 0.786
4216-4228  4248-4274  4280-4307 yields -1.5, 0.655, 0.727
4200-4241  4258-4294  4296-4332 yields 1.6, 0.762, 0.829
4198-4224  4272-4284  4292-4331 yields 0.9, 0.84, 0.813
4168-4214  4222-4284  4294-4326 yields 5.5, 0.837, 0.792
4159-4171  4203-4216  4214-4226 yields -1.9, 0.893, 0.769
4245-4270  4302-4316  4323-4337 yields 3.6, 0.789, 0.992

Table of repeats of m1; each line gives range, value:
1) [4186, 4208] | 0.9557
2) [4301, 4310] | 0.7223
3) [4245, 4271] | 1.003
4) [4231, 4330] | 1.211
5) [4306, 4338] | 1.268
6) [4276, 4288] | 0.9807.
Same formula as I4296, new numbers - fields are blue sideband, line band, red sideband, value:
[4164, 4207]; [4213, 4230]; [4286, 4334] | 0.20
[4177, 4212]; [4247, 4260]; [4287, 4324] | 0.13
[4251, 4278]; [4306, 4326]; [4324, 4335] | 0.11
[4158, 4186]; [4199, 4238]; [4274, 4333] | 0.13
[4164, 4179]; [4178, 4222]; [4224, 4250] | -0.09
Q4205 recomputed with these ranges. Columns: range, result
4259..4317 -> 0.4221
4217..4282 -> 0.2054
